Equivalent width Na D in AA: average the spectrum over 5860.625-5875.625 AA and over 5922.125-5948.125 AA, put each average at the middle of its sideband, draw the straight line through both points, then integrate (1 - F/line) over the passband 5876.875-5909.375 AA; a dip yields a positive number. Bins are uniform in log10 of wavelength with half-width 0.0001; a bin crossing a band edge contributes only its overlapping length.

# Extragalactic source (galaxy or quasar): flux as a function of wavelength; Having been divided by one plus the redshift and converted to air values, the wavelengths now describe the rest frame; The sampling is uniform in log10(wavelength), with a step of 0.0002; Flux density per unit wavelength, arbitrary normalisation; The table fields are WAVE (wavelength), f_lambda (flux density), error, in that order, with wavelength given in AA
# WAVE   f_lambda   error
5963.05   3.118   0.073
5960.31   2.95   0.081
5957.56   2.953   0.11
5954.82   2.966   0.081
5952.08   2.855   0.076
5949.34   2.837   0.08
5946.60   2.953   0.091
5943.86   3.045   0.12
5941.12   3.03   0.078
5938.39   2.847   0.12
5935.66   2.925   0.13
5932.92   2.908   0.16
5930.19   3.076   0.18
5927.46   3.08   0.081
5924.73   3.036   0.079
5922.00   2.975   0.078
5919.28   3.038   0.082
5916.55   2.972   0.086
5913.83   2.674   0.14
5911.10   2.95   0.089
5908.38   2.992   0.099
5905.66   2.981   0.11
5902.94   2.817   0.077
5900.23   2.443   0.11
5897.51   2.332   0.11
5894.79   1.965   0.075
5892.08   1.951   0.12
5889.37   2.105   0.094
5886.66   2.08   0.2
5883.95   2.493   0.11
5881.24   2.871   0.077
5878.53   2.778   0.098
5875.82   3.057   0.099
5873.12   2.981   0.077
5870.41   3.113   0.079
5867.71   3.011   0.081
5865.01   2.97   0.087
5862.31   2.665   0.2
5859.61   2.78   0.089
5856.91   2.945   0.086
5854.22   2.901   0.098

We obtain 5.3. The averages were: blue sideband 2.95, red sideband 2.99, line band 2.48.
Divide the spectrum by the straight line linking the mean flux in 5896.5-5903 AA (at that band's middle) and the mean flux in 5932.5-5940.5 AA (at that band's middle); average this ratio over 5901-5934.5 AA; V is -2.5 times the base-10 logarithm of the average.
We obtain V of -0.10 mag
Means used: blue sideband 2.49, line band 2.95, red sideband 2.91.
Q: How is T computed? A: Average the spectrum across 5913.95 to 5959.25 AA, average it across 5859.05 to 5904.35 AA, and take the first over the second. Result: 1.13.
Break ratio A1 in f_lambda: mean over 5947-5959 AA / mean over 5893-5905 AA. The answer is 1.2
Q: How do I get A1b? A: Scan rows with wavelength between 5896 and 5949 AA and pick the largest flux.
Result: 3.08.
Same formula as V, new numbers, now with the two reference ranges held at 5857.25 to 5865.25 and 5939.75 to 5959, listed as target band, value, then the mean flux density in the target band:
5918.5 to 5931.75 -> -0.049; 3.04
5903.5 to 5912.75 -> -0.027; 2.95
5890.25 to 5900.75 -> 0.310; 2.15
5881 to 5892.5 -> 0.242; 2.27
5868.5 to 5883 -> -0.047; 2.95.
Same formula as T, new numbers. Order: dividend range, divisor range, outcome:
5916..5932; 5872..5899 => 1.23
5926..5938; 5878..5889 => 1.19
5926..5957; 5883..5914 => 1.19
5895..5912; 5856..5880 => 0.92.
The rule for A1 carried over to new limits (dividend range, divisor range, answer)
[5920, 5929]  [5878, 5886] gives 1.14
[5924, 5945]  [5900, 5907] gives 1.07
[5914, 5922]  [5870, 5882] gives 1.00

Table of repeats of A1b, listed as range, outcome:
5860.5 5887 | 3.113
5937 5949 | 3.045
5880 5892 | 2.871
